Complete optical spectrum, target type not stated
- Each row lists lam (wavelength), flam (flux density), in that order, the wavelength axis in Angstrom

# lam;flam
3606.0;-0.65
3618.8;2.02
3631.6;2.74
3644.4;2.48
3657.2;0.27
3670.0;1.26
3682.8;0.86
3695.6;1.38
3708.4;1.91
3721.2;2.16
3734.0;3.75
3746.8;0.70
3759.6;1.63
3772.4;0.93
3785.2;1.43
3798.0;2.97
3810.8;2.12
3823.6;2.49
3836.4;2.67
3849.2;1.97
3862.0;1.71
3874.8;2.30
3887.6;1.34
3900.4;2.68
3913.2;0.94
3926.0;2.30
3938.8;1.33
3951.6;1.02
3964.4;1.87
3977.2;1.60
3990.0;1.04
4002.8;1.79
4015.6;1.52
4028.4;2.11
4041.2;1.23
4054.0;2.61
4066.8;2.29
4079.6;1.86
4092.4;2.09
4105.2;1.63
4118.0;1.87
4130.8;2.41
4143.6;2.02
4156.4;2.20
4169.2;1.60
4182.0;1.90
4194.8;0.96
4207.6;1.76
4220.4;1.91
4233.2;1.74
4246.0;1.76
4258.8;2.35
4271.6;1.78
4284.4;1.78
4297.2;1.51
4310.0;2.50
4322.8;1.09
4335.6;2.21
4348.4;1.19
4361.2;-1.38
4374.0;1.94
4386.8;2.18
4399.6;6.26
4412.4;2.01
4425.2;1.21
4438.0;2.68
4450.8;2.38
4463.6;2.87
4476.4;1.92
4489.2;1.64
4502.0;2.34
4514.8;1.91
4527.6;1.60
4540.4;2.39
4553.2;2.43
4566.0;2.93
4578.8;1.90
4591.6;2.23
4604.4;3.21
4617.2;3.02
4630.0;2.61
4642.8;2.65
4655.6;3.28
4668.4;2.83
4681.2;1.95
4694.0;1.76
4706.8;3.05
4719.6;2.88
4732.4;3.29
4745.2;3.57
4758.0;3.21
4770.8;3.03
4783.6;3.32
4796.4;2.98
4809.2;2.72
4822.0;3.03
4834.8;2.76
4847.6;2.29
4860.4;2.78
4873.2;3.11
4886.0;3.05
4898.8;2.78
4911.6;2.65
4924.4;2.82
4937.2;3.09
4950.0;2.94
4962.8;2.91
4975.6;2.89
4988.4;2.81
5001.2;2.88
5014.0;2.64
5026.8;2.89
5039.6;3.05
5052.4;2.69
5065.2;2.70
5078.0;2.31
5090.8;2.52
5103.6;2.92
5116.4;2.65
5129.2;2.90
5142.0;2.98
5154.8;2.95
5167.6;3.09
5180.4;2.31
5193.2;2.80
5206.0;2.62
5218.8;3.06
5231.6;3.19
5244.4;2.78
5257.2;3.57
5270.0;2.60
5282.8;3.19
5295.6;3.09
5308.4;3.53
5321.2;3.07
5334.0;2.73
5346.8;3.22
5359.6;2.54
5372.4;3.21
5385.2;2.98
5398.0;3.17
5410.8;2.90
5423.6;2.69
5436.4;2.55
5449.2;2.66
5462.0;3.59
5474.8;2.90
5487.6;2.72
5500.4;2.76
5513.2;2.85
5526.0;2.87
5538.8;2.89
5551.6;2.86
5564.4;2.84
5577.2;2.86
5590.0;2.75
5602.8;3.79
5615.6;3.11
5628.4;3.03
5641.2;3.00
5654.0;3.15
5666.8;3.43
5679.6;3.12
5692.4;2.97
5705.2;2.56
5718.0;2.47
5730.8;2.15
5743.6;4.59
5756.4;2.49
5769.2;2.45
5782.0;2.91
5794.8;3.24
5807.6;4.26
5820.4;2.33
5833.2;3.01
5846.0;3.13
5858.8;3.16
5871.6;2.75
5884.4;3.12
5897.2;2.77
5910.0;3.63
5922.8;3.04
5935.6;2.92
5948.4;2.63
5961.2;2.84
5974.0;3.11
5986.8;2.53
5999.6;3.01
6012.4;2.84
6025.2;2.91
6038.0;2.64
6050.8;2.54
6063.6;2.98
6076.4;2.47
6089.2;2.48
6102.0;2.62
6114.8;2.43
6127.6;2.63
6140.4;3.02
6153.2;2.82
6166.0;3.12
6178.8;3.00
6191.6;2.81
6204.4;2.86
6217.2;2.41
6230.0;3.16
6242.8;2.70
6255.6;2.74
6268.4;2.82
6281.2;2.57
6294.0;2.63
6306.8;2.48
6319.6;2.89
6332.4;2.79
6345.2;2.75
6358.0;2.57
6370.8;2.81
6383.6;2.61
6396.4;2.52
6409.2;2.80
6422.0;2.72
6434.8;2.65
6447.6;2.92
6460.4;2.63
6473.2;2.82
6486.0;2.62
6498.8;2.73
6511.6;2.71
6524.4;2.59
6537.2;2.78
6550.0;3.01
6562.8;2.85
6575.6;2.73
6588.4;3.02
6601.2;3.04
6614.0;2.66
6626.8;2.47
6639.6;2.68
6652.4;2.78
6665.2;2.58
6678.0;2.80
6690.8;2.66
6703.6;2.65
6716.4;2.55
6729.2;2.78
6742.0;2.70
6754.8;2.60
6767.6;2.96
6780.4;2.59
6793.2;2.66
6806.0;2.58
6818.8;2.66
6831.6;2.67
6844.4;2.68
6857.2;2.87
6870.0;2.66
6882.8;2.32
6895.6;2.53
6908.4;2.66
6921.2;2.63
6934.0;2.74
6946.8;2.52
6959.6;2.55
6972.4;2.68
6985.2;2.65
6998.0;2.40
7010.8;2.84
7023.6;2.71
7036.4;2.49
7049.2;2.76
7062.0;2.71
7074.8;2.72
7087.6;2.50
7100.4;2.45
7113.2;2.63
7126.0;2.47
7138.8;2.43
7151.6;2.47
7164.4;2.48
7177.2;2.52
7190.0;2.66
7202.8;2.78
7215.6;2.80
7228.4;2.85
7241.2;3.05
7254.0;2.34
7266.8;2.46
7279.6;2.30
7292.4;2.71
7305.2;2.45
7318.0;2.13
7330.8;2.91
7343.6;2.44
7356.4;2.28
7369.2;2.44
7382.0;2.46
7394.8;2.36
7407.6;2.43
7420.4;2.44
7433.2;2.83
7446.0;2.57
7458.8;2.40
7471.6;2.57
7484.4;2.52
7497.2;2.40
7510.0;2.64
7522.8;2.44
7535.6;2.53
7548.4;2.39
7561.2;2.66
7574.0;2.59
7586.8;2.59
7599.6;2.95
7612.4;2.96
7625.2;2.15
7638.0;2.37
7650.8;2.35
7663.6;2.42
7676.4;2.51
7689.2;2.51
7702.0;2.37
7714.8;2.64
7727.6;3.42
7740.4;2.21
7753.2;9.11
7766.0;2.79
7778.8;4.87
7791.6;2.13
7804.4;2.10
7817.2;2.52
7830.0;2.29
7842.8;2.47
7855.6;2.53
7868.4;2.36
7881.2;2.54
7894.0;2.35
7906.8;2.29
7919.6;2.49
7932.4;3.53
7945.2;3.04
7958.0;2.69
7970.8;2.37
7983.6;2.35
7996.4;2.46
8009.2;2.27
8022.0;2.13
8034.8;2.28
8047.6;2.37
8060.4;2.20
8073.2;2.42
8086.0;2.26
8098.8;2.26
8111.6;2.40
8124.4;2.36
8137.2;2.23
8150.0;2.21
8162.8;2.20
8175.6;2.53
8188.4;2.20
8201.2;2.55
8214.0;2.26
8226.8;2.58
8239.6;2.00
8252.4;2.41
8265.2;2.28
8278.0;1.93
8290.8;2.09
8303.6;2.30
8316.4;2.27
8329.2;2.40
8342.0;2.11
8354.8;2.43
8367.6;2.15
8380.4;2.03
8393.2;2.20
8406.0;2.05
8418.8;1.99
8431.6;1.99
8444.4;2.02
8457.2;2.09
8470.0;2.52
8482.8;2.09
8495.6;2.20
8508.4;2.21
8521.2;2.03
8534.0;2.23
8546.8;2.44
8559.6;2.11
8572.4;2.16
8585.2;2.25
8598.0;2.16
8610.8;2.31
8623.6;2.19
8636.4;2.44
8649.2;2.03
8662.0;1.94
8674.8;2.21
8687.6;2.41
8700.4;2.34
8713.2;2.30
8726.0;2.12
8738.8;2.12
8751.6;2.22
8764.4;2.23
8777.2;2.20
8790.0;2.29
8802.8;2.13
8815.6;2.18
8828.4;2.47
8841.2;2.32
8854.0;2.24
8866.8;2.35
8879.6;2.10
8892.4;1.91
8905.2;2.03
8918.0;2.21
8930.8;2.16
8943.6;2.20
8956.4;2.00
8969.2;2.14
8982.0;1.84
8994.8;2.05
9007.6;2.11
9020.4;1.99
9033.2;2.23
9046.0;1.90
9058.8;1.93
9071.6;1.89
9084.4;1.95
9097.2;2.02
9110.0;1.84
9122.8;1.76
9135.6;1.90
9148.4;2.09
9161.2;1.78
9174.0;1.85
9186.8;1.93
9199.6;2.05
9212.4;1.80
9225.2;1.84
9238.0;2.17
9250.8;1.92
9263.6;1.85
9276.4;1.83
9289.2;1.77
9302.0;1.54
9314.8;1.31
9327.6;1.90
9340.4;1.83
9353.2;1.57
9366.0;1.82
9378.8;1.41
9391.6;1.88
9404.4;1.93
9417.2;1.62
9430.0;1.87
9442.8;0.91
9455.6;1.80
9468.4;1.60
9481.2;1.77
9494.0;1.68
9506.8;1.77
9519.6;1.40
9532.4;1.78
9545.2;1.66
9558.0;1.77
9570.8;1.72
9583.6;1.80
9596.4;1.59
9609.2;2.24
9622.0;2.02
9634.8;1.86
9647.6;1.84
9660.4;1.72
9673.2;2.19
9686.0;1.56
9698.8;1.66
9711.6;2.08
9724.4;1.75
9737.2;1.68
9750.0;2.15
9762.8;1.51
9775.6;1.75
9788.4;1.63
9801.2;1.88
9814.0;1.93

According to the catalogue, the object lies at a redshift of 0.180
